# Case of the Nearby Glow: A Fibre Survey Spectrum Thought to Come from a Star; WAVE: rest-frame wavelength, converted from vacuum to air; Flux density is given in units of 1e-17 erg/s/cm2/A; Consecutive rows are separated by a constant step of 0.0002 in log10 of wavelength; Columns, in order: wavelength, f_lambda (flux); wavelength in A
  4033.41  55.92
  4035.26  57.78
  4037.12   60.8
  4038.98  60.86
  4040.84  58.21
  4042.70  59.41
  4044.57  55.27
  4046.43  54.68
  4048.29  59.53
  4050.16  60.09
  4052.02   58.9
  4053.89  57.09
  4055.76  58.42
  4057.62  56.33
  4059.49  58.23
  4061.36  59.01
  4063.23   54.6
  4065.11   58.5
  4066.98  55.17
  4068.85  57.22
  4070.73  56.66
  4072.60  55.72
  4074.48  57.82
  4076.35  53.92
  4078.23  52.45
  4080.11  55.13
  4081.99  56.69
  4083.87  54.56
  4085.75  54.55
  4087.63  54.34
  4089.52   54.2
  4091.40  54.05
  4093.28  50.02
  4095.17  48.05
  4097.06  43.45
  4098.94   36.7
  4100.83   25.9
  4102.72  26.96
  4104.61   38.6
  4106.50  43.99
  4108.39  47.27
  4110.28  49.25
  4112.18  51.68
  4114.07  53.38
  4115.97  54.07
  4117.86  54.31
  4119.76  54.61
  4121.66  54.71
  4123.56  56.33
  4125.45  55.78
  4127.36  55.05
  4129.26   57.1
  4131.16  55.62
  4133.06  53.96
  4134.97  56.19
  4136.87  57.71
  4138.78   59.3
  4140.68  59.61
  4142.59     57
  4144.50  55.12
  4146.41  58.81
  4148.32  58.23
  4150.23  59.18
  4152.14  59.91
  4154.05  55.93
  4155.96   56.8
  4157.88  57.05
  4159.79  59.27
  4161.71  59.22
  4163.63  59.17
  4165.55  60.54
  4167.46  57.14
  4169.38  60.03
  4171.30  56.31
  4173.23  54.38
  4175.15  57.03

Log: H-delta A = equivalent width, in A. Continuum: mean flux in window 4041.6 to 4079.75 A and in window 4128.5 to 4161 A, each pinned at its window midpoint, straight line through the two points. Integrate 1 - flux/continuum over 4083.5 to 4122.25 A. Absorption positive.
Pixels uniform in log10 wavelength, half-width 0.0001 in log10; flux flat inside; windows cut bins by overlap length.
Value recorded 6.5 A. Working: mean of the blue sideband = 56.9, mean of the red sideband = 57.5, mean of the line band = 47.7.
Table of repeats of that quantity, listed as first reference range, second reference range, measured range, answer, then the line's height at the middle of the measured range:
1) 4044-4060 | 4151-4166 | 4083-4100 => 2.4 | 58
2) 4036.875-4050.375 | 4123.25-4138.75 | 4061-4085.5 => 0.8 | 57.6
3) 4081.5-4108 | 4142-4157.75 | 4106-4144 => -1.6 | 52.2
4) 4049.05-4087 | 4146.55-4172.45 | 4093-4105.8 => 4.3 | 57.2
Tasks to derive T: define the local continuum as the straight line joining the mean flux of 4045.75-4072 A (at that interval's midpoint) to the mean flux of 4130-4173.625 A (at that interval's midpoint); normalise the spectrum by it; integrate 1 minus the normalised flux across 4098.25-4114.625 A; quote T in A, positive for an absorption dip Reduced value 4.63 A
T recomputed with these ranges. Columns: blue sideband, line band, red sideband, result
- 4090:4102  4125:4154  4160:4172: -2.4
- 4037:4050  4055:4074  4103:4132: -0.2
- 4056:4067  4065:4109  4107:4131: 4.9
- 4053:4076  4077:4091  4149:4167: 0.7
